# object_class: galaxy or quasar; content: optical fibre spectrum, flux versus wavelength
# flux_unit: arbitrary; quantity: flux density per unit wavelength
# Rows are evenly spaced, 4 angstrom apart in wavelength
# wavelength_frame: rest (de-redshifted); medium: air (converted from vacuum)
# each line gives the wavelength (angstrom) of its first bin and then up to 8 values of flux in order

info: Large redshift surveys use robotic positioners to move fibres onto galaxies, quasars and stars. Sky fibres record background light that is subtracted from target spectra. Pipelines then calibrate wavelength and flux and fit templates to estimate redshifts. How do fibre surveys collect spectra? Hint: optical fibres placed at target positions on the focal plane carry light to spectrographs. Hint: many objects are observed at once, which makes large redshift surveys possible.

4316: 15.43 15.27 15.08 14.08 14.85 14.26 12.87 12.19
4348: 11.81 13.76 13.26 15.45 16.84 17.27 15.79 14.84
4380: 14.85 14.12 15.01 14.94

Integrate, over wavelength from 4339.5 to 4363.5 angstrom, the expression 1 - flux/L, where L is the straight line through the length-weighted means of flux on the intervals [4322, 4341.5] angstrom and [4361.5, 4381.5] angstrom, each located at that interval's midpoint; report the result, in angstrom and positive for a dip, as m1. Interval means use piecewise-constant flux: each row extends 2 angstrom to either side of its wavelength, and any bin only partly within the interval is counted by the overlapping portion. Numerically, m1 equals 2.6 angstrom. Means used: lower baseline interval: 14.3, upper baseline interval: 15.9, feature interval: 13.5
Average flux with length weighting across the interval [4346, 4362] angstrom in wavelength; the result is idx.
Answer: 13.6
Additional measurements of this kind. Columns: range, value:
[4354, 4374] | 15.7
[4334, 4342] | 13.6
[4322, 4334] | 14.7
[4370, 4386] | 14.9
